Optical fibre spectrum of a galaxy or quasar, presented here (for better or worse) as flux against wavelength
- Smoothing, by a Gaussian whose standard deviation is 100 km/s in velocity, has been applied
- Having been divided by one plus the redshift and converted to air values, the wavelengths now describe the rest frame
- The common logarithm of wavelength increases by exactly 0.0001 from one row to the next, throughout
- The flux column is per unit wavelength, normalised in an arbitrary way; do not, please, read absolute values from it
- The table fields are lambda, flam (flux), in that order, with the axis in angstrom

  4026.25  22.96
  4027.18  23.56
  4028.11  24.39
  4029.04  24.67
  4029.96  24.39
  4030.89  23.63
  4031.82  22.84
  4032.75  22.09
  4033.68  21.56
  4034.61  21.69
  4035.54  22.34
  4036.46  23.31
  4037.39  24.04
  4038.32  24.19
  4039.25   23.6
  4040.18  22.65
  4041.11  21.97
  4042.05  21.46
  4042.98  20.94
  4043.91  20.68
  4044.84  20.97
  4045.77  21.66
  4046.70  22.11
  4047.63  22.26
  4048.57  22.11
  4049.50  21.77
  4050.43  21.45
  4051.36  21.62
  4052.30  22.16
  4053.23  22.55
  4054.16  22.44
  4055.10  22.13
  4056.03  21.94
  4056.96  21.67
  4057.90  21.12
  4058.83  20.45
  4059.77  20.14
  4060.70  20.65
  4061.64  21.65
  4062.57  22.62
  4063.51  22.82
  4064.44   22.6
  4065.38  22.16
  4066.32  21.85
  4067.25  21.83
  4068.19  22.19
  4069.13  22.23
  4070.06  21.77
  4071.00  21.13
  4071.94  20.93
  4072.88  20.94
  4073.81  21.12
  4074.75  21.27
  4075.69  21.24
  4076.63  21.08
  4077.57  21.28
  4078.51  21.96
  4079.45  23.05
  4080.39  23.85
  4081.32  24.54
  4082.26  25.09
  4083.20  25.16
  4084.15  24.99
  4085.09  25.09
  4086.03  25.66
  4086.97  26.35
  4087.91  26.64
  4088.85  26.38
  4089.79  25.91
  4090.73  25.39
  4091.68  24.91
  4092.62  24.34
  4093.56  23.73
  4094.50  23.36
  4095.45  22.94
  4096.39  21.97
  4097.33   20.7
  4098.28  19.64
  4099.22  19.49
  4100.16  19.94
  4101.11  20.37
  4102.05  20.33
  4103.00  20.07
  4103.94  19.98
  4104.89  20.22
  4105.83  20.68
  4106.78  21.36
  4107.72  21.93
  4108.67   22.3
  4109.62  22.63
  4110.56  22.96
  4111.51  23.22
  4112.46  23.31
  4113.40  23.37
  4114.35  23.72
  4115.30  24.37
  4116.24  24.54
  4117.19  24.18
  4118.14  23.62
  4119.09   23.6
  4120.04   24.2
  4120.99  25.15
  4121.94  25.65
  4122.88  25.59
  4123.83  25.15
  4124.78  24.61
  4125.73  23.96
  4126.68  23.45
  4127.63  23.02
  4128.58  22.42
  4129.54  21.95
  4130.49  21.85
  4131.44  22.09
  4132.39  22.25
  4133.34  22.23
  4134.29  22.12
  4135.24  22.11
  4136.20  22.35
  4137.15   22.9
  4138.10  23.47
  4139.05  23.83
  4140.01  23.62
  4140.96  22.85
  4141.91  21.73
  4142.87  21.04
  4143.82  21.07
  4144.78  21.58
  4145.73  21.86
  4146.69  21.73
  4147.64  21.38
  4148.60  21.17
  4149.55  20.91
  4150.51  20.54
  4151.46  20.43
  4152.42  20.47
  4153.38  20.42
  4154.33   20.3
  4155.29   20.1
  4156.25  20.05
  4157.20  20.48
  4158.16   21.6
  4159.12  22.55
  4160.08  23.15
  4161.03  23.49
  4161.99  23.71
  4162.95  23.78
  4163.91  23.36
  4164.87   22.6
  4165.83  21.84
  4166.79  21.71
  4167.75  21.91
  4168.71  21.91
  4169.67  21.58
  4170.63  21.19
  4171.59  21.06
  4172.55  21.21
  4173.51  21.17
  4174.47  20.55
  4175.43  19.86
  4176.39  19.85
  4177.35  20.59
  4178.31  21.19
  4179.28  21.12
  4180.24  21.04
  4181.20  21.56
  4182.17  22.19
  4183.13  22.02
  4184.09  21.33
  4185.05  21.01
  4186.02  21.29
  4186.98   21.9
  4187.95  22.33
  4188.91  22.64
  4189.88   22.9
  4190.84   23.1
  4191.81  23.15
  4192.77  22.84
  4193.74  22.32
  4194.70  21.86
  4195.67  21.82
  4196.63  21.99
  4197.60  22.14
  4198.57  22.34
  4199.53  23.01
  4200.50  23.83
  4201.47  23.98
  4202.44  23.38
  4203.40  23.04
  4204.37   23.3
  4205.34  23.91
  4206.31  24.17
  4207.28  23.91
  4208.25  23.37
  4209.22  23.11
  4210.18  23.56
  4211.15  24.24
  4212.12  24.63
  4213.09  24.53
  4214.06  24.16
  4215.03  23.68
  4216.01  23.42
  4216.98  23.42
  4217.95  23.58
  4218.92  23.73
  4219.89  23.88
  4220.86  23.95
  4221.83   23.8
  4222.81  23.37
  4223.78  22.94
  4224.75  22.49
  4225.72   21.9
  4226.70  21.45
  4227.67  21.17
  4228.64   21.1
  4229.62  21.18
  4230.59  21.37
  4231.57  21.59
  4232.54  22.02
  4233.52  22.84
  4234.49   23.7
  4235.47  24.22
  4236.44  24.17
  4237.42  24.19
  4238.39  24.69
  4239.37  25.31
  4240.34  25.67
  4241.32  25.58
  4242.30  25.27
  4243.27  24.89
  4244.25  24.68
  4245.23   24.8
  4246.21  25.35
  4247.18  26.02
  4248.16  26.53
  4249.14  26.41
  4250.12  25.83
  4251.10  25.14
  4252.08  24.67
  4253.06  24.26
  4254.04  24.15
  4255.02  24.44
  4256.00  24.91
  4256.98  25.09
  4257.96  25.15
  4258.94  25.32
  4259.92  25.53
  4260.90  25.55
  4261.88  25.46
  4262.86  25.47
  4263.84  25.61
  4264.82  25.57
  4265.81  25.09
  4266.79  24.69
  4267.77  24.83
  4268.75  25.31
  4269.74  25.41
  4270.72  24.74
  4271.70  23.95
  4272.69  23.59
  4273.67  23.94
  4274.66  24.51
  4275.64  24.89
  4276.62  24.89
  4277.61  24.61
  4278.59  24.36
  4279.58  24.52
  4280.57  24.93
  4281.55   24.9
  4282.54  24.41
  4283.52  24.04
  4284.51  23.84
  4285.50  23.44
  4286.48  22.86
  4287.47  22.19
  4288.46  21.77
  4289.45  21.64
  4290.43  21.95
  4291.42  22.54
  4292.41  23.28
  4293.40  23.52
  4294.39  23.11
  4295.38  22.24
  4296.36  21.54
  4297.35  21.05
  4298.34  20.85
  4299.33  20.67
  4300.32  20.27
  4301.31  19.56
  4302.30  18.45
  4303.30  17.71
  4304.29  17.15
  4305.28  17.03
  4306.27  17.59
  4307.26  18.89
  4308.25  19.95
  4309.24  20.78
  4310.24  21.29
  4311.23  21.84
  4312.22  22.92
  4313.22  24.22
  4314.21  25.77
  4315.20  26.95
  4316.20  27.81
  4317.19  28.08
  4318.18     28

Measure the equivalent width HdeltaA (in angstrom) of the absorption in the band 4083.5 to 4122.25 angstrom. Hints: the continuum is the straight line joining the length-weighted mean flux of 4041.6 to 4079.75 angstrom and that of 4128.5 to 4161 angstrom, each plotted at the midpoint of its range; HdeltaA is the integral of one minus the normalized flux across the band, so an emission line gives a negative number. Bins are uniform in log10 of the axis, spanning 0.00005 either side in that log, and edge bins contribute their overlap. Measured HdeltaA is -2.6 angstrom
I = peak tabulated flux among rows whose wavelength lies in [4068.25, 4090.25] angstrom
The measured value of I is 26.64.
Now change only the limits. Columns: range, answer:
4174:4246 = 25.67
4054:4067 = 22.82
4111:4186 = 25.65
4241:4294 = 26.53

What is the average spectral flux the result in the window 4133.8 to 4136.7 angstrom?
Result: 22.2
